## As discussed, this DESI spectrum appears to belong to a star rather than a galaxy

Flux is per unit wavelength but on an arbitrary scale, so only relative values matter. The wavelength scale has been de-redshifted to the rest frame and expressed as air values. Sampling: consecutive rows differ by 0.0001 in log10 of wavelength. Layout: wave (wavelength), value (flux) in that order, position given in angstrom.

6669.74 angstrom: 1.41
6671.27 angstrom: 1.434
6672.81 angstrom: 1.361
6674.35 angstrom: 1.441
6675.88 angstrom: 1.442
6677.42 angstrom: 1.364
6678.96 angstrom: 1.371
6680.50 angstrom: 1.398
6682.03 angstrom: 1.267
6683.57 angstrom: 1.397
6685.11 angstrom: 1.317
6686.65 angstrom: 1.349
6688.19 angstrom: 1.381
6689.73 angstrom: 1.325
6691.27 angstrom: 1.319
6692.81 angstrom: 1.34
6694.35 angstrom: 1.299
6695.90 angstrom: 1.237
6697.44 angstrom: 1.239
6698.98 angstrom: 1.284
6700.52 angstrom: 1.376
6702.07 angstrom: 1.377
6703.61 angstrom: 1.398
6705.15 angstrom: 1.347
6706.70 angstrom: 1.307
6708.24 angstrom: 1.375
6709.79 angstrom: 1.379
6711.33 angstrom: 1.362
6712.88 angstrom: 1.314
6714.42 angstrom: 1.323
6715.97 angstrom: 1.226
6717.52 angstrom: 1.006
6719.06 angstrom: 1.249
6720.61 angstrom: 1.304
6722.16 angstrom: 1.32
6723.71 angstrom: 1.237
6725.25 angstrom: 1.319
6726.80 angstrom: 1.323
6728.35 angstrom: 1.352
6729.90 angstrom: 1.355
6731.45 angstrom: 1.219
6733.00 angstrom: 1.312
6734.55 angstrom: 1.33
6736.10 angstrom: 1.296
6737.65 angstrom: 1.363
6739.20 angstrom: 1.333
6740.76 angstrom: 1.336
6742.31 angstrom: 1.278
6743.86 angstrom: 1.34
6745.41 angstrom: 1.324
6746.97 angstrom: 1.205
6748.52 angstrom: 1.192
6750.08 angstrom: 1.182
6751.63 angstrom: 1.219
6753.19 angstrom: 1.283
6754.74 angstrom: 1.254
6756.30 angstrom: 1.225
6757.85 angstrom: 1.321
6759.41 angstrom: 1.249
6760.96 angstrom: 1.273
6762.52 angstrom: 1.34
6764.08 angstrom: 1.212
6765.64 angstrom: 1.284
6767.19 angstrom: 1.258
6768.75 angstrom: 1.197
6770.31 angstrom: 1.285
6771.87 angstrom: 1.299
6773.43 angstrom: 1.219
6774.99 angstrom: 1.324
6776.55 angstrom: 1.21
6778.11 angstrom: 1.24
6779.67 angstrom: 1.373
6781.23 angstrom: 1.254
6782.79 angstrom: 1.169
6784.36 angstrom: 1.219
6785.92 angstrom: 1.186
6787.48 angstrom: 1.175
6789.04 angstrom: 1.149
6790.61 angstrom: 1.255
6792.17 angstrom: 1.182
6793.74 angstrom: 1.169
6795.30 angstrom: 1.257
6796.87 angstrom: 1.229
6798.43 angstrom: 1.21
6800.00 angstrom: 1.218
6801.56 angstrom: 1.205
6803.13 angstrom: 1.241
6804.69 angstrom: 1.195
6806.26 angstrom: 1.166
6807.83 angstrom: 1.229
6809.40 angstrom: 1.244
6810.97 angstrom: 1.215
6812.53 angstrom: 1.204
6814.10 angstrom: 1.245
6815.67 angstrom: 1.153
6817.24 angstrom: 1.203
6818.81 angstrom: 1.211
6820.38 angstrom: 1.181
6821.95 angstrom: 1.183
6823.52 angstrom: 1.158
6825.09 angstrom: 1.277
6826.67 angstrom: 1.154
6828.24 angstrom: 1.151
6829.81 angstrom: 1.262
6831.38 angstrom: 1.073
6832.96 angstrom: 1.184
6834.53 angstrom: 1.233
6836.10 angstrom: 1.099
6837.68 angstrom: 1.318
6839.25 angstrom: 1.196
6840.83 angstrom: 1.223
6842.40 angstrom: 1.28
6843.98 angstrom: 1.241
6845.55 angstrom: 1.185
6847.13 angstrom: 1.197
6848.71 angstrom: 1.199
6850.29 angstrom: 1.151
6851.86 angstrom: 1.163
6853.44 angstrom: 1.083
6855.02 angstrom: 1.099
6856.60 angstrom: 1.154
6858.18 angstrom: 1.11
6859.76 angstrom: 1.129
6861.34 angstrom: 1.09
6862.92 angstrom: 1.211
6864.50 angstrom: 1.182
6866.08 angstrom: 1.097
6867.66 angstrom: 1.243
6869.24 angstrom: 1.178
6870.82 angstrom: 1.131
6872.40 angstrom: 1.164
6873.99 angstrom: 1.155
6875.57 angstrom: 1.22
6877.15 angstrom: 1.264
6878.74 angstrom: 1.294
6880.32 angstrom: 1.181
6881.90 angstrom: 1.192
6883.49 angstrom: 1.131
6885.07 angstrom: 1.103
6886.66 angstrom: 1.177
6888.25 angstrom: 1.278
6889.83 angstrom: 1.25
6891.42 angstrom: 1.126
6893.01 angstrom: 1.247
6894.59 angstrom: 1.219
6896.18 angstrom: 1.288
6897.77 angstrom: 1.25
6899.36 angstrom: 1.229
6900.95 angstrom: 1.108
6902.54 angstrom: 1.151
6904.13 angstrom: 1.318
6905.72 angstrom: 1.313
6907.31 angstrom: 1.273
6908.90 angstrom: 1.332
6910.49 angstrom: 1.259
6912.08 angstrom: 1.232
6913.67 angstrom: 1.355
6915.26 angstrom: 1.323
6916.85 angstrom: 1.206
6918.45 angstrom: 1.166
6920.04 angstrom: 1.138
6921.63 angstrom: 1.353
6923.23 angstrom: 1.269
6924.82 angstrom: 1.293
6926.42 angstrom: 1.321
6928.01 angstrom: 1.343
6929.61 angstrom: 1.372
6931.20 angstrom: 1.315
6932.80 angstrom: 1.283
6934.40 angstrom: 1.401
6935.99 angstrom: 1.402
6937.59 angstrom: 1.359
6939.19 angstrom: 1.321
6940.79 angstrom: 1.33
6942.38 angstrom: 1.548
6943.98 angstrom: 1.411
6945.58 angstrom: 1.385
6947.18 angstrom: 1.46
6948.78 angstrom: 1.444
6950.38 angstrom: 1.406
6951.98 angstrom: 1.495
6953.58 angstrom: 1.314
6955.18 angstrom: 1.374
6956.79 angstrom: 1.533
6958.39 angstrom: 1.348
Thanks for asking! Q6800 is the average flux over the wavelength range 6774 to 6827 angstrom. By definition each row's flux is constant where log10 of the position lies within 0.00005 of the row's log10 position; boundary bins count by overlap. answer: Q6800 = 1.21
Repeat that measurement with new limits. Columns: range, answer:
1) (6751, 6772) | 1.26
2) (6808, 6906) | 1.19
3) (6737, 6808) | 1.25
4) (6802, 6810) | 1.21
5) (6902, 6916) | 1.29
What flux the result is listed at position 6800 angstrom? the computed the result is 1.218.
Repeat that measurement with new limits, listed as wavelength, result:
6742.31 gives 1.278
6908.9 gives 1.332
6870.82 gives 1.131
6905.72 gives 1.313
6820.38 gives 1.181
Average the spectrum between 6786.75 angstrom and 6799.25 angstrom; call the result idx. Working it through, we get 1.2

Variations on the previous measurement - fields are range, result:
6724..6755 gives 1.29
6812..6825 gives 1.2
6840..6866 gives 1.17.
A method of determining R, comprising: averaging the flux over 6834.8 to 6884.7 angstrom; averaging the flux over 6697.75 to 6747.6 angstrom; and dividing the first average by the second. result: 0.90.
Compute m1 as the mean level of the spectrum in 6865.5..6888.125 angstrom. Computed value 1.18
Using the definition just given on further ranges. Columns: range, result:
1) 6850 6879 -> 1.16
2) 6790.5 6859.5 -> 1.19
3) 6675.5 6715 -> 1.34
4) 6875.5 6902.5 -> 1.21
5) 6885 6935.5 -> 1.26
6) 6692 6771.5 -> 1.29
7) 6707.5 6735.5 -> 1.29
